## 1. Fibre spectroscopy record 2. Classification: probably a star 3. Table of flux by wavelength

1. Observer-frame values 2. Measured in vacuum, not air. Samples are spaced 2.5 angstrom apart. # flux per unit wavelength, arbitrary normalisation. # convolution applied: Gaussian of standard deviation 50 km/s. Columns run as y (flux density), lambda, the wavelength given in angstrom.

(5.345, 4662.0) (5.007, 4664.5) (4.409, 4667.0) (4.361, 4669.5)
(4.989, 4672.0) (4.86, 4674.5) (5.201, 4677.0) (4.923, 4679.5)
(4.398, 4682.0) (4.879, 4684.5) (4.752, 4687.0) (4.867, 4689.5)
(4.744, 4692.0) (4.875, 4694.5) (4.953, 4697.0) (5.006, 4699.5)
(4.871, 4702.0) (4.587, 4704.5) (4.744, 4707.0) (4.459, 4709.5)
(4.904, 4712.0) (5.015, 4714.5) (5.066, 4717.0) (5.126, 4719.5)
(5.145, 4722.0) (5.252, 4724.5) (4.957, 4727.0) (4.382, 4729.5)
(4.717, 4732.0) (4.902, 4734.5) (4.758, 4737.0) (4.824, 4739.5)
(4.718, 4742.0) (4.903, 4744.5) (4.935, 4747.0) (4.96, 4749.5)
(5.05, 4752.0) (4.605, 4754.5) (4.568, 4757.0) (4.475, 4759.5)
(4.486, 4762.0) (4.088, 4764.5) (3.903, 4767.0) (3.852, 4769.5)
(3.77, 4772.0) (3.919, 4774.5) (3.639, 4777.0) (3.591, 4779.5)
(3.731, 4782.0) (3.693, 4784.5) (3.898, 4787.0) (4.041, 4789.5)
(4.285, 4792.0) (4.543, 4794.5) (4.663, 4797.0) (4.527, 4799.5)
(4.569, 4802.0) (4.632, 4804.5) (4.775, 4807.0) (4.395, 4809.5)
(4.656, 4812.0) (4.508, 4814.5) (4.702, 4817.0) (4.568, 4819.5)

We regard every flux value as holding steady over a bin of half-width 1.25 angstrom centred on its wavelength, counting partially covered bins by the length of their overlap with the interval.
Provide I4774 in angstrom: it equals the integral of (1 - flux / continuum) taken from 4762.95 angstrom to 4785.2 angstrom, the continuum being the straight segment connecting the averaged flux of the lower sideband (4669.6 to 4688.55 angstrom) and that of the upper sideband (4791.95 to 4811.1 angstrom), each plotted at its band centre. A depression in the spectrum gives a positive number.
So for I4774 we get 3.92 angstrom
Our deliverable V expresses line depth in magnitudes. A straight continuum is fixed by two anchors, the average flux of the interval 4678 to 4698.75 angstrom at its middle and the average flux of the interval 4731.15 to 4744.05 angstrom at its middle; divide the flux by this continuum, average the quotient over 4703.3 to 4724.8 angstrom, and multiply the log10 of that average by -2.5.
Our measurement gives -0.02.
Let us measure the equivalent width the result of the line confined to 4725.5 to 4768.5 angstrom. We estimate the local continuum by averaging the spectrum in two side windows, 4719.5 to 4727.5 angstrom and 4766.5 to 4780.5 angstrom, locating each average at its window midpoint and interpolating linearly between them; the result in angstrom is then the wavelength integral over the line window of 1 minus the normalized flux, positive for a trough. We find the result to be -1.7 angstrom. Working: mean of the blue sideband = 5.13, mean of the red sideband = 3.78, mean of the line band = 4.66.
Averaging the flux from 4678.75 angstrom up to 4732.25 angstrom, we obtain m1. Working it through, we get 4.85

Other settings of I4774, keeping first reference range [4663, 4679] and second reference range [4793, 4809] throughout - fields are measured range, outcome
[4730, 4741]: -0.1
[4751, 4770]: 1.1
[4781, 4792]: 1.7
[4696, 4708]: -0.2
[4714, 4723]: -0.7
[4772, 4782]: 2.0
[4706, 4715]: 0.0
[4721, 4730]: -0.5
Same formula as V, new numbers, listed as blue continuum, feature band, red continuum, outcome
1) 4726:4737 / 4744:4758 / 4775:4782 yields -0.13 mag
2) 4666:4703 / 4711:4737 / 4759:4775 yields -0.11 mag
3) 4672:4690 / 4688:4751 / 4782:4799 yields -0.06 mag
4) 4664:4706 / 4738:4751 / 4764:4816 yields -0.10 mag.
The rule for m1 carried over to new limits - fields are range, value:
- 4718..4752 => 4.9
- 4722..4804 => 4.43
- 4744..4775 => 4.42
